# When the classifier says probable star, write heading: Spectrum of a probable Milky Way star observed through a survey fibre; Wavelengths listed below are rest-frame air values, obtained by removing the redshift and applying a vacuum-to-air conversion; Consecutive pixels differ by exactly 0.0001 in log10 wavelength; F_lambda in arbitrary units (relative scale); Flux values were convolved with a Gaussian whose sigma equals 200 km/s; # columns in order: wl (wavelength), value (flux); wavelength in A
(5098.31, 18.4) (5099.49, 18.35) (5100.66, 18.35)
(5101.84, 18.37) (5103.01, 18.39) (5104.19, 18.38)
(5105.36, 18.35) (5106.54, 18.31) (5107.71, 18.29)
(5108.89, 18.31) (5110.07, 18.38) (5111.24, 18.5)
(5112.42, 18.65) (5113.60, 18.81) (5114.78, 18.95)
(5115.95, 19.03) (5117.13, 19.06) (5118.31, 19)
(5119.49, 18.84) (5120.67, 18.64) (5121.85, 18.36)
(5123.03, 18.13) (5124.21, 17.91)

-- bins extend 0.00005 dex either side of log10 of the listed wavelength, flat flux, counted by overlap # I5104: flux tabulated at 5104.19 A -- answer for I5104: 18.38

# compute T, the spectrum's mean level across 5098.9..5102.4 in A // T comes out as 18.3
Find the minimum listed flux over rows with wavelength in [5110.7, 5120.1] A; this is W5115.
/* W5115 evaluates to 18.5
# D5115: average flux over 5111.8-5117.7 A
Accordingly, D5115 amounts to 18.9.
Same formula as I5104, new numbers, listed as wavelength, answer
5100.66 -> 18.35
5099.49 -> 18.35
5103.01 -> 18.39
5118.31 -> 19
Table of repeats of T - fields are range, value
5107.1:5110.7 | 18.4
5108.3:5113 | 18.5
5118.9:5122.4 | 18.6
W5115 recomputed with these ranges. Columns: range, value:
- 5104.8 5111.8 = 18.29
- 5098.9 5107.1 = 18.31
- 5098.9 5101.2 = 18.35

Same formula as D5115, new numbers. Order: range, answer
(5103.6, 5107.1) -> 18.3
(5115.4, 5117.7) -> 19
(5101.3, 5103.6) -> 18.4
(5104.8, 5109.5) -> 18.3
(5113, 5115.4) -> 18.9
